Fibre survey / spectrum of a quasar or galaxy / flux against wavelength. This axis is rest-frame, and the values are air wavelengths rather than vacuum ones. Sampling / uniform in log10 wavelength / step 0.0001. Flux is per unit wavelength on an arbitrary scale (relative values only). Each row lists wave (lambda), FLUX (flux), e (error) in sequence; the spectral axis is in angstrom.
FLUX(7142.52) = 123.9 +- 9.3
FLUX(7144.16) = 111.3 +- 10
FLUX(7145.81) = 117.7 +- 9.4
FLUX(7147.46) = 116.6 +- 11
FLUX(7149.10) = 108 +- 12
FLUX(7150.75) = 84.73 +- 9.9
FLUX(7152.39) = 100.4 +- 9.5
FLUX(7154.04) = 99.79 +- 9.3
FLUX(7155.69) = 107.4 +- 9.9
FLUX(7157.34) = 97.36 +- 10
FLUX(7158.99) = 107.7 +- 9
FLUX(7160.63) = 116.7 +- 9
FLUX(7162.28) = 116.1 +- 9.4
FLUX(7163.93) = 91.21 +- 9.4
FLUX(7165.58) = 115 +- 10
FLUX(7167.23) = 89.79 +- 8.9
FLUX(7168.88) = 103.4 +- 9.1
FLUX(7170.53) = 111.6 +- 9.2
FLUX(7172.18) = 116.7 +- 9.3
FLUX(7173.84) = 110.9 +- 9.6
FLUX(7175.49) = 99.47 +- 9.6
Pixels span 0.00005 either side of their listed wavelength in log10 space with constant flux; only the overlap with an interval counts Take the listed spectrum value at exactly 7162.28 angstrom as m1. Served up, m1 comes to 116.1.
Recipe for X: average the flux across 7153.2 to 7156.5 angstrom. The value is 103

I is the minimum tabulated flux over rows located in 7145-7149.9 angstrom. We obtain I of 108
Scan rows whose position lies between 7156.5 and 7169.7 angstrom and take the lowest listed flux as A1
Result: 89.79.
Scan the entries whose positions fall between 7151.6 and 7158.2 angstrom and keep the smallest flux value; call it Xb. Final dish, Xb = 97.36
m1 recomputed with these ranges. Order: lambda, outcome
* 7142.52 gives 123.9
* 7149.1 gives 108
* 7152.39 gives 100.4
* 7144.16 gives 111.3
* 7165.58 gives 115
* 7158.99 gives 107.7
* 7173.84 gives 110.9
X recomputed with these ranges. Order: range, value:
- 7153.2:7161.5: 106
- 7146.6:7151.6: 103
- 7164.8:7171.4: 105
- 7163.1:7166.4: 103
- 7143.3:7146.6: 115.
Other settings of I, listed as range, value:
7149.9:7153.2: 84.73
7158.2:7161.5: 107.7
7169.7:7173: 111.6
